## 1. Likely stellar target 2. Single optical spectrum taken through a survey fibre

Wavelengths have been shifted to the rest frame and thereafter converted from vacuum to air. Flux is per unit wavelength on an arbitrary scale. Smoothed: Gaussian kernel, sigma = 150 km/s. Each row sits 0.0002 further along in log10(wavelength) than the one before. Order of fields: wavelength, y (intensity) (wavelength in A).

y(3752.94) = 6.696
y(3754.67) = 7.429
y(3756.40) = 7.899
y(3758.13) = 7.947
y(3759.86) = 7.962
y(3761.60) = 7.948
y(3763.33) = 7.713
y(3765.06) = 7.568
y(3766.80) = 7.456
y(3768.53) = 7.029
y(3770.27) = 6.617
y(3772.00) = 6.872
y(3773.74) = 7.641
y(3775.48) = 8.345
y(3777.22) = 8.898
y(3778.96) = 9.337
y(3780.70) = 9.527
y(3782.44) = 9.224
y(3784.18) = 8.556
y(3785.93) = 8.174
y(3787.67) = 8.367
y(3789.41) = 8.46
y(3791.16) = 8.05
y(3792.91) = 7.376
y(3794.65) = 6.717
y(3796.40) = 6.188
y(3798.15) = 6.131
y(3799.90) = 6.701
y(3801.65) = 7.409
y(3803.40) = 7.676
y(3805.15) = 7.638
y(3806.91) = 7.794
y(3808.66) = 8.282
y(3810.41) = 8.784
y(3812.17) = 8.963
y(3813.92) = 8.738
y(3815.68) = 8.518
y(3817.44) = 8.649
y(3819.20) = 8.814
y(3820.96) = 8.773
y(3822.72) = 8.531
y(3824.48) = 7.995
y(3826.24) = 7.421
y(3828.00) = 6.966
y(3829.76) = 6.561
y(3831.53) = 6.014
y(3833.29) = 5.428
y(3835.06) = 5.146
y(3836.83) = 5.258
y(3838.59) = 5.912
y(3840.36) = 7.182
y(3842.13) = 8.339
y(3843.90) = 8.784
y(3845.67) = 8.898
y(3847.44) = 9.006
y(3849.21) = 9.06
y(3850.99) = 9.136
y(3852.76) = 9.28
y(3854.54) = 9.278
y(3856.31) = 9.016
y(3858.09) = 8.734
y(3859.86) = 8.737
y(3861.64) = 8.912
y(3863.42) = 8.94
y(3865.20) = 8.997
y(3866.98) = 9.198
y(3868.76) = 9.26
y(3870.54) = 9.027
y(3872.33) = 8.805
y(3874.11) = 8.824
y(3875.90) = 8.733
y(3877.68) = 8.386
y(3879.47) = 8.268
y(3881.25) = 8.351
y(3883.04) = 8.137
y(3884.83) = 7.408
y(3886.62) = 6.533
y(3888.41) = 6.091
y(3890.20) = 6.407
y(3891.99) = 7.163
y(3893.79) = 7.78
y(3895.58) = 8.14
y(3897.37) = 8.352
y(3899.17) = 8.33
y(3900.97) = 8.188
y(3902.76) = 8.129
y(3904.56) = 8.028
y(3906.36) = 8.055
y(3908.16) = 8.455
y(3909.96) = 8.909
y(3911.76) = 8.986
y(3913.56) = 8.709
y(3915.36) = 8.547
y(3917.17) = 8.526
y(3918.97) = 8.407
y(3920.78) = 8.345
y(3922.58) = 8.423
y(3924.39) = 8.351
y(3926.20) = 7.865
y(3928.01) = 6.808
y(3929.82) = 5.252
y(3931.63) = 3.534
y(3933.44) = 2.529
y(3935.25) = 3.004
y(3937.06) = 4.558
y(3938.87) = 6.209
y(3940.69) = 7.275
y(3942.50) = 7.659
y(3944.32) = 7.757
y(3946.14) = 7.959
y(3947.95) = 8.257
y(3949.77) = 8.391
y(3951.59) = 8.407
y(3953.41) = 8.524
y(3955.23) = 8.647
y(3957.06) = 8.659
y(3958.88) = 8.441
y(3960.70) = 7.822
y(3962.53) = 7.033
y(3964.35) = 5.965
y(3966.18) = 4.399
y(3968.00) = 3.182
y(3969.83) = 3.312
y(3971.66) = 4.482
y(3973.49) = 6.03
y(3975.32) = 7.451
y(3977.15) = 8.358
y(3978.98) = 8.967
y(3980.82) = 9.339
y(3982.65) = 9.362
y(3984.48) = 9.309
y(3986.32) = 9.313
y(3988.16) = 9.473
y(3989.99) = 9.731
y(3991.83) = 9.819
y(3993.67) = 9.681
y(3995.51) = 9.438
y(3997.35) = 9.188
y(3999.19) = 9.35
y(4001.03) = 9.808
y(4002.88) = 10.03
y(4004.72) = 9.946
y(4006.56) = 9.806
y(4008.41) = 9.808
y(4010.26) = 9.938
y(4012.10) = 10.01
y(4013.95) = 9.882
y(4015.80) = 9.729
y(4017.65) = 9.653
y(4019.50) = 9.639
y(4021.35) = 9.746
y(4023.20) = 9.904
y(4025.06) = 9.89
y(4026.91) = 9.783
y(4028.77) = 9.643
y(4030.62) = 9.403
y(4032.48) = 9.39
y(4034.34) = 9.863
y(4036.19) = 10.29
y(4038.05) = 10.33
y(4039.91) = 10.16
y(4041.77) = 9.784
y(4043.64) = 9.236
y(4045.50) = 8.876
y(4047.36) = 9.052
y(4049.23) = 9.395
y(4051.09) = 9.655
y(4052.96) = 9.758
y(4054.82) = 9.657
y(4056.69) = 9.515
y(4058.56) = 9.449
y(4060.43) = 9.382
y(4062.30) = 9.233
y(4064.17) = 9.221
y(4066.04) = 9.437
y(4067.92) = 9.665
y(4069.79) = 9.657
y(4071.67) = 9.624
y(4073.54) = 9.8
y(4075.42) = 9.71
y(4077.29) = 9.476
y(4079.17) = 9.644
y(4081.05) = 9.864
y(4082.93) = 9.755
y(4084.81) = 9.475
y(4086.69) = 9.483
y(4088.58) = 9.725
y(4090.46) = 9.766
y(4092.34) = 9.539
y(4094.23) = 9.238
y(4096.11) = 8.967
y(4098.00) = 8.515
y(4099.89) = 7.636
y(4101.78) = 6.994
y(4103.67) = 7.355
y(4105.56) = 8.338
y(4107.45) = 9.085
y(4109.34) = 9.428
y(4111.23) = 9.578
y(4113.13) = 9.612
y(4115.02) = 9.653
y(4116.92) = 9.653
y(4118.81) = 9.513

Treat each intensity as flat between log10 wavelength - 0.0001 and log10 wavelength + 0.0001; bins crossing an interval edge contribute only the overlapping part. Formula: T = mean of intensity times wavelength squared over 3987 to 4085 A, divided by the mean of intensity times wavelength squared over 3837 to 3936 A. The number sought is 1.31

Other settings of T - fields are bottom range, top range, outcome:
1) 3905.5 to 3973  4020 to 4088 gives 1.46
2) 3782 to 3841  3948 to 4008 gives 1.19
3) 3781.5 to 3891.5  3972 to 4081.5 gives 1.31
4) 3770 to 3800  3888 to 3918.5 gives 1.09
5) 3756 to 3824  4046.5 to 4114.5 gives 1.35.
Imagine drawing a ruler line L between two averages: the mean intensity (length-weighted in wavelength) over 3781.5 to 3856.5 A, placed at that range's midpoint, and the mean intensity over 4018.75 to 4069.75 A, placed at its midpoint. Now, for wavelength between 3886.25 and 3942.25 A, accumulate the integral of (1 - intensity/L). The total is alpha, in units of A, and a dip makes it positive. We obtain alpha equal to 8.7 A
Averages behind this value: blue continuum 7.83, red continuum 9.61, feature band 7.23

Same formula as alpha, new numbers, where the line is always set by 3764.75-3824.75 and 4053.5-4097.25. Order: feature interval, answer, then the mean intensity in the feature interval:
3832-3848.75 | 2.28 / 7.13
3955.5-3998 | 5.77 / 7.78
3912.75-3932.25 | 2.50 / 7.57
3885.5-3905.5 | 2.32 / 7.56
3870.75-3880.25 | -0.22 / 8.63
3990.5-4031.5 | -2.46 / 9.73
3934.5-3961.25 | 4.18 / 7.46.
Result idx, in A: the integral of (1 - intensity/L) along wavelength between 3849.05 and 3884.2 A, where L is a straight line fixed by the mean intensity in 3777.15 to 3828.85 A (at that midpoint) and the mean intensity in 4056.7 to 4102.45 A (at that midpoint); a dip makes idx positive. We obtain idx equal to -2.01 A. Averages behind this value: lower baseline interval 8.08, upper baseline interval 9.32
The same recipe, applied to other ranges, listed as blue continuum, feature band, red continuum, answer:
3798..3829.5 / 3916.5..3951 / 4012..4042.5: 8.52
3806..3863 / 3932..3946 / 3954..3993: 3.78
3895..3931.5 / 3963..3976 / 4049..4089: 5.44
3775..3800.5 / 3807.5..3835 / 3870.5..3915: 0.75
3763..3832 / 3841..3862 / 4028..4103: -1.86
